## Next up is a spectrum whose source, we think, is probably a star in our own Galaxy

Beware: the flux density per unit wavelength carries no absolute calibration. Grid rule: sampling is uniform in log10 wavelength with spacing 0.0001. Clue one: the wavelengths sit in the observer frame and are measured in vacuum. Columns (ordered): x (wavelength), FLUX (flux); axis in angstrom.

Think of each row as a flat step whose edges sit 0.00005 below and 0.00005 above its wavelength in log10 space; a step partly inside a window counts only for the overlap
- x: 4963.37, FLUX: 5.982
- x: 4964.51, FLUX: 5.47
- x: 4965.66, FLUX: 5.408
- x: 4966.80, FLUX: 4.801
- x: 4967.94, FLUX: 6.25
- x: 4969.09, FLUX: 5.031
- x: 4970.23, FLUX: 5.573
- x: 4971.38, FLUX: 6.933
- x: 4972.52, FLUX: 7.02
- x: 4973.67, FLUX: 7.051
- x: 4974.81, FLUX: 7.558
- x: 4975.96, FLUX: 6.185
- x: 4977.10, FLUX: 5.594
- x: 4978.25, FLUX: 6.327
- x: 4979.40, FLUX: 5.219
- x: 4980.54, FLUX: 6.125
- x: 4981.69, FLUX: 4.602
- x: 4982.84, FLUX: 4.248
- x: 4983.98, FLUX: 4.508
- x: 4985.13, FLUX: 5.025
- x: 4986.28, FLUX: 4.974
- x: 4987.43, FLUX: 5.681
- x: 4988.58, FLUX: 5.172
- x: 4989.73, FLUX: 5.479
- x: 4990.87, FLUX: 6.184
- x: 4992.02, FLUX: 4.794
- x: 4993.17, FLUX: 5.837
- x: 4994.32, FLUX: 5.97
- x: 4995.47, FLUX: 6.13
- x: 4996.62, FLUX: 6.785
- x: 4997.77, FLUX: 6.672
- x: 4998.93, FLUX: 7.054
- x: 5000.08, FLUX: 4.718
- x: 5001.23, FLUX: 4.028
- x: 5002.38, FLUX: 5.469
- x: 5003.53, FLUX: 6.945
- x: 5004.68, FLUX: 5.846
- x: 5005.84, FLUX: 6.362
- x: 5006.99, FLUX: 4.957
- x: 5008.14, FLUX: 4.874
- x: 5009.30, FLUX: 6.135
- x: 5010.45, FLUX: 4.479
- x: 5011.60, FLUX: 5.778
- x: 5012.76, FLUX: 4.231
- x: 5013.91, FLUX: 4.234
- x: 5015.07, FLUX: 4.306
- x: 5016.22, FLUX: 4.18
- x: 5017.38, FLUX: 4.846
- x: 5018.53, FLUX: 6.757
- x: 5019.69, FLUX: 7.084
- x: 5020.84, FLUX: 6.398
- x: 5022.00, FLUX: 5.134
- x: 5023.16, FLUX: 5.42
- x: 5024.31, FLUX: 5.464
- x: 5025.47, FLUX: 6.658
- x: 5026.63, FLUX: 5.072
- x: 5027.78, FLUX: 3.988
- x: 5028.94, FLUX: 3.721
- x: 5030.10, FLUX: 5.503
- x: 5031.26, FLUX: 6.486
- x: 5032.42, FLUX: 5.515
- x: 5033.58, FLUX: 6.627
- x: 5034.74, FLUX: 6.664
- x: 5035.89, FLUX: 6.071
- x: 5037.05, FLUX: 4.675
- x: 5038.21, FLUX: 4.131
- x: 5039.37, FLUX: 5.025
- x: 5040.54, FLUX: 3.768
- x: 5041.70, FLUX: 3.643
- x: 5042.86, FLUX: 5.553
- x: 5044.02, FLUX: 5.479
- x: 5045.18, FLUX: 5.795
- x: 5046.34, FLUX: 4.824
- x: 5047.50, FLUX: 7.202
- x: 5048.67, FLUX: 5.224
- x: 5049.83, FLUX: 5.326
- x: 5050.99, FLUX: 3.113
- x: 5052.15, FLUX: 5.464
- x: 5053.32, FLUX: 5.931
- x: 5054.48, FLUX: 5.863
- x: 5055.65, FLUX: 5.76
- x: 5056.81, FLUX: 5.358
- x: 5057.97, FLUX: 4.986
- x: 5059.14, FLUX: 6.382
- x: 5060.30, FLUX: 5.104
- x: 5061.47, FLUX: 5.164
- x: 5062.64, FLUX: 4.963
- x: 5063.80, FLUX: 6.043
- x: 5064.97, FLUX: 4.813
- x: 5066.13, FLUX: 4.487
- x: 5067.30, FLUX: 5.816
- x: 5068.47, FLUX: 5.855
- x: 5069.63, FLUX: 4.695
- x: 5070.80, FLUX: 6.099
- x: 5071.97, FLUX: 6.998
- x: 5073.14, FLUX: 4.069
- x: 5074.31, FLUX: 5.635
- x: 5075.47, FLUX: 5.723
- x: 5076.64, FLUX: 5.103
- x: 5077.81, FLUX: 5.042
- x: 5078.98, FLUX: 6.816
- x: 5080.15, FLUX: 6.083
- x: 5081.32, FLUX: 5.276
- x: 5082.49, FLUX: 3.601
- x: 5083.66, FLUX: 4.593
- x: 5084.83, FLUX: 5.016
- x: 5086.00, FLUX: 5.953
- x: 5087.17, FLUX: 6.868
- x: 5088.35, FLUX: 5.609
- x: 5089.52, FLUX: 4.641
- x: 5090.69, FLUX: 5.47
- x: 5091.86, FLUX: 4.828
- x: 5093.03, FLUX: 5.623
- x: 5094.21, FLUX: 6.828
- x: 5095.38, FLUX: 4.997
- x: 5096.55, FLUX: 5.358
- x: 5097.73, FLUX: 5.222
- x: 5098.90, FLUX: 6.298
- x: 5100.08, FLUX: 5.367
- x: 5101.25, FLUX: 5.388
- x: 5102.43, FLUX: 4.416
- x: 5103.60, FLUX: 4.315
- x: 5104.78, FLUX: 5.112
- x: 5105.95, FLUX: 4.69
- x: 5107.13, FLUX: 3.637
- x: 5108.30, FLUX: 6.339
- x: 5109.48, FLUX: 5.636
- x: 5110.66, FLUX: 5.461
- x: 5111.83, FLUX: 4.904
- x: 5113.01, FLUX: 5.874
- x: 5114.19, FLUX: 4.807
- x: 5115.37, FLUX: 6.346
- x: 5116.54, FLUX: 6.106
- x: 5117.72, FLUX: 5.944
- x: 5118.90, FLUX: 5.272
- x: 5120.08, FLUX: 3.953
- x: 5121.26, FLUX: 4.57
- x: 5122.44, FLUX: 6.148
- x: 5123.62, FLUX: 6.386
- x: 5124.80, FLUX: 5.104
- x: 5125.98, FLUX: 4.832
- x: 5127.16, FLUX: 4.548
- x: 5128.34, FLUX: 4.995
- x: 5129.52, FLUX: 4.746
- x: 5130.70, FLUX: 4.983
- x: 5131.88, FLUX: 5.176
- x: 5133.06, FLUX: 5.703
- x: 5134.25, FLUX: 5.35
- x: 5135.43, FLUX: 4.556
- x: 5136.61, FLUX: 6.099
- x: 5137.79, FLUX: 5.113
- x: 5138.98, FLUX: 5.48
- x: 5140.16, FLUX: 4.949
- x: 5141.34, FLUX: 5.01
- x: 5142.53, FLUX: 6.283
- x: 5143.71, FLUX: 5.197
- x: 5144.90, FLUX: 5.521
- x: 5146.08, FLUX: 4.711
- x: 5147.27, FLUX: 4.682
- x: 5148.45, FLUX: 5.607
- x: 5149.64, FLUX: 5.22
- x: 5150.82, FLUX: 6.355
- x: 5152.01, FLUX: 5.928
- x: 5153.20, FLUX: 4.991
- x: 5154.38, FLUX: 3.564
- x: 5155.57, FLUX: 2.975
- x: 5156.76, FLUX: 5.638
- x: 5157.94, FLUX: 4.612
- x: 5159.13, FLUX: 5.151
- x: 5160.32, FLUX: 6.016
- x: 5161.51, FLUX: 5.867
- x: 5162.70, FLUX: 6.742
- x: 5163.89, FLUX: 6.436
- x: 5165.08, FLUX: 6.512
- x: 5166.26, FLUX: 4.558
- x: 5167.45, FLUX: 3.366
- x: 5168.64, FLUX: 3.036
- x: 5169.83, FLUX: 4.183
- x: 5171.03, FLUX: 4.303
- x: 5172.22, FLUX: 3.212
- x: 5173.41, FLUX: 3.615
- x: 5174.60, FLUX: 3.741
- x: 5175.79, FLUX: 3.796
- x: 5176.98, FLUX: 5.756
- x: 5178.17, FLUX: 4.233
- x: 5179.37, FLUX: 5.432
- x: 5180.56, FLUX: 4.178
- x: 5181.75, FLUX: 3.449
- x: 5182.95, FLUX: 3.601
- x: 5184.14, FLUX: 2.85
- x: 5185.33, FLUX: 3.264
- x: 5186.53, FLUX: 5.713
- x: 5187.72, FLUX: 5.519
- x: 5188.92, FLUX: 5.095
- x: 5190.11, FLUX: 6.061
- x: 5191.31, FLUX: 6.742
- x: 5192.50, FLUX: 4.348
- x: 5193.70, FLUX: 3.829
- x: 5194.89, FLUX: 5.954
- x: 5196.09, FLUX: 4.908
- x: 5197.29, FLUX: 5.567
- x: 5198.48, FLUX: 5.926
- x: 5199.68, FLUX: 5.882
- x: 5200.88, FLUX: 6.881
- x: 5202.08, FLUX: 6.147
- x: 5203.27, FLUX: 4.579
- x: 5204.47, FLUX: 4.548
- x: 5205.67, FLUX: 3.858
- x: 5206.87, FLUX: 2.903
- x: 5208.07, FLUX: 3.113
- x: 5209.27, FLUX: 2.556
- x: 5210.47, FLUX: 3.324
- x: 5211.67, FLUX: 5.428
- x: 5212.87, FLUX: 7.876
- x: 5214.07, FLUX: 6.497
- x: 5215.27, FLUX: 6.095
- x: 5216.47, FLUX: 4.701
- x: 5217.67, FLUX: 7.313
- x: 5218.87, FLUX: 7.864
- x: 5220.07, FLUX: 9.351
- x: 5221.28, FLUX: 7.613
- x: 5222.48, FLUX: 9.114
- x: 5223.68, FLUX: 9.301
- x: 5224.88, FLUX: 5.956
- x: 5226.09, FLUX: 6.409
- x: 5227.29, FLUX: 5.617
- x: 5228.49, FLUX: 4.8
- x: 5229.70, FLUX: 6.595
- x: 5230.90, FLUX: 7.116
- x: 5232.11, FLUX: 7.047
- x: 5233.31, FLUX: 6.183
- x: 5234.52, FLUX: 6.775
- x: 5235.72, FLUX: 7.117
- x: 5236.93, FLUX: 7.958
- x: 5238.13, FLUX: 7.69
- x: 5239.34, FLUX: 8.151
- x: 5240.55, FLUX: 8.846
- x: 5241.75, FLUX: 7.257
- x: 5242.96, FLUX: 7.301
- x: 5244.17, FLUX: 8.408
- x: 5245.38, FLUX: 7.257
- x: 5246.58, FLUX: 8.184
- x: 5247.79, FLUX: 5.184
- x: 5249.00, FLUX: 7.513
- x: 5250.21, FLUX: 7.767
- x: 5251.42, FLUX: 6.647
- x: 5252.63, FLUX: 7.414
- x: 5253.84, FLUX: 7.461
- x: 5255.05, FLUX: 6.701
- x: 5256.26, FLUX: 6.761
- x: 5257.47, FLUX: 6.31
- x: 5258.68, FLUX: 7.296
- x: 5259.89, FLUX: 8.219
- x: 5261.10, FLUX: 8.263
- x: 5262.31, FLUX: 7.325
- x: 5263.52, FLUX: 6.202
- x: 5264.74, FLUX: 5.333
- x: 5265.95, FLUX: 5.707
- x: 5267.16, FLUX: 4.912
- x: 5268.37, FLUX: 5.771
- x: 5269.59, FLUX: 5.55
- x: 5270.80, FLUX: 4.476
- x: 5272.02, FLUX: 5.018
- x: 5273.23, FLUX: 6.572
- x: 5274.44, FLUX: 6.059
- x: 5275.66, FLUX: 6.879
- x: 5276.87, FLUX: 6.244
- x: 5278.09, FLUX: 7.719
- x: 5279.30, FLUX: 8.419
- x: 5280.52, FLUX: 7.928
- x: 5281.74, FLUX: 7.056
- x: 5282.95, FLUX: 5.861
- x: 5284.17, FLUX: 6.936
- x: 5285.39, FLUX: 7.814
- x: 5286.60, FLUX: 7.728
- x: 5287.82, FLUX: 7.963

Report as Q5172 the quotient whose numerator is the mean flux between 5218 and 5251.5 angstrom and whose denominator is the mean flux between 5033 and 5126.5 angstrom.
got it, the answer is 1.37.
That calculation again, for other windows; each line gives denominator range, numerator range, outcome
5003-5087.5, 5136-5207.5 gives 0.92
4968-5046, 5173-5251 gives 1.07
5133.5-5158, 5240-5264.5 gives 1.41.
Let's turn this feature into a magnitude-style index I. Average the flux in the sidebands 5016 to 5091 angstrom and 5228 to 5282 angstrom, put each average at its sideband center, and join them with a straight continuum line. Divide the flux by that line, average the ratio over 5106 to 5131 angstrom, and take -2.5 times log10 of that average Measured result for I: 0.12 mag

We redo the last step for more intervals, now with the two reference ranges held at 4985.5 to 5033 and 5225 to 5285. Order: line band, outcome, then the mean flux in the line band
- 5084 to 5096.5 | 0.07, 5.56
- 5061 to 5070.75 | 0.10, 5.28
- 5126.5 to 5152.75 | 0.17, 5.28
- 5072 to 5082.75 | 0.09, 5.4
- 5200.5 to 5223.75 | 0.13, 5.87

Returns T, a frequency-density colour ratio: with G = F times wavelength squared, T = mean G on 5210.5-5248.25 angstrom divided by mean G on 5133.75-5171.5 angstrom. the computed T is 1.42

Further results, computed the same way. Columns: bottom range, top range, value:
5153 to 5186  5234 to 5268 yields 1.65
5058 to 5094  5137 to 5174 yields 0.95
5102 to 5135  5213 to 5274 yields 1.39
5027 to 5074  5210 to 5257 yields 1.43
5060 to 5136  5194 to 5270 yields 1.28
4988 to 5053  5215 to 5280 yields 1.40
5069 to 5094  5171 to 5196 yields 0.87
